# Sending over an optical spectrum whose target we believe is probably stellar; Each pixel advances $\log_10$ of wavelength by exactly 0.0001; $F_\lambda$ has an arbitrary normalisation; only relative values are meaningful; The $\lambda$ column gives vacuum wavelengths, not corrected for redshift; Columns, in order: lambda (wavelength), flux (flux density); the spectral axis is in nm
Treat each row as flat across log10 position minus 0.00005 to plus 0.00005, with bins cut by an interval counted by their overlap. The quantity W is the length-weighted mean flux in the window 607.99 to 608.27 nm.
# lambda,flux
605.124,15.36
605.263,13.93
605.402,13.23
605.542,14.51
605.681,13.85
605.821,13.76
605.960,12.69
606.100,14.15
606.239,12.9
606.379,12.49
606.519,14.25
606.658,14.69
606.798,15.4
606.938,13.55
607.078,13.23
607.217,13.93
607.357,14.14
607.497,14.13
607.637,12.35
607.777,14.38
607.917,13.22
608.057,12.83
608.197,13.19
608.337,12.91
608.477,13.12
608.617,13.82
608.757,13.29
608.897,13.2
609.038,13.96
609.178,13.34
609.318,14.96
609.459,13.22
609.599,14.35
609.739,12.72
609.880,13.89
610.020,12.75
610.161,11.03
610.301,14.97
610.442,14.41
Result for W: 13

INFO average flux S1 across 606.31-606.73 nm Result 13.8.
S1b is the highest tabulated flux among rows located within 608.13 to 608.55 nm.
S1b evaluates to 13.19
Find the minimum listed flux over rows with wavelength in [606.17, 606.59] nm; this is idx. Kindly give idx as 12.49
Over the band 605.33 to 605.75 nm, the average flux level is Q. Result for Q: 13.9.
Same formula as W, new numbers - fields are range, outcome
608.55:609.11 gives 13.6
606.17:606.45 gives 12.7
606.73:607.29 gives 14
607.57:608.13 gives 13.2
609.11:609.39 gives 14.1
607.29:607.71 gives 13.5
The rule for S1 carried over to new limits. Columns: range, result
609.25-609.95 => 13.8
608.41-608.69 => 13.5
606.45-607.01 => 14.5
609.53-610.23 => 12.9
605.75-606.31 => 13.4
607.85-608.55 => 13.1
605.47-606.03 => 13.7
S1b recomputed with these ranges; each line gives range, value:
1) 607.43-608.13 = 14.38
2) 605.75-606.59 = 14.25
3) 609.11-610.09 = 14.96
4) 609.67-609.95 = 13.89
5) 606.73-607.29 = 15.4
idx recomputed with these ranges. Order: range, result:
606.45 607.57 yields 13.23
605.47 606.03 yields 12.69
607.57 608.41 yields 12.35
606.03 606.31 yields 12.9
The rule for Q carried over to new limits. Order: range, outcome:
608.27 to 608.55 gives 13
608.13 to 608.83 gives 13.3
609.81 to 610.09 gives 13.3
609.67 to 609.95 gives 13.3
